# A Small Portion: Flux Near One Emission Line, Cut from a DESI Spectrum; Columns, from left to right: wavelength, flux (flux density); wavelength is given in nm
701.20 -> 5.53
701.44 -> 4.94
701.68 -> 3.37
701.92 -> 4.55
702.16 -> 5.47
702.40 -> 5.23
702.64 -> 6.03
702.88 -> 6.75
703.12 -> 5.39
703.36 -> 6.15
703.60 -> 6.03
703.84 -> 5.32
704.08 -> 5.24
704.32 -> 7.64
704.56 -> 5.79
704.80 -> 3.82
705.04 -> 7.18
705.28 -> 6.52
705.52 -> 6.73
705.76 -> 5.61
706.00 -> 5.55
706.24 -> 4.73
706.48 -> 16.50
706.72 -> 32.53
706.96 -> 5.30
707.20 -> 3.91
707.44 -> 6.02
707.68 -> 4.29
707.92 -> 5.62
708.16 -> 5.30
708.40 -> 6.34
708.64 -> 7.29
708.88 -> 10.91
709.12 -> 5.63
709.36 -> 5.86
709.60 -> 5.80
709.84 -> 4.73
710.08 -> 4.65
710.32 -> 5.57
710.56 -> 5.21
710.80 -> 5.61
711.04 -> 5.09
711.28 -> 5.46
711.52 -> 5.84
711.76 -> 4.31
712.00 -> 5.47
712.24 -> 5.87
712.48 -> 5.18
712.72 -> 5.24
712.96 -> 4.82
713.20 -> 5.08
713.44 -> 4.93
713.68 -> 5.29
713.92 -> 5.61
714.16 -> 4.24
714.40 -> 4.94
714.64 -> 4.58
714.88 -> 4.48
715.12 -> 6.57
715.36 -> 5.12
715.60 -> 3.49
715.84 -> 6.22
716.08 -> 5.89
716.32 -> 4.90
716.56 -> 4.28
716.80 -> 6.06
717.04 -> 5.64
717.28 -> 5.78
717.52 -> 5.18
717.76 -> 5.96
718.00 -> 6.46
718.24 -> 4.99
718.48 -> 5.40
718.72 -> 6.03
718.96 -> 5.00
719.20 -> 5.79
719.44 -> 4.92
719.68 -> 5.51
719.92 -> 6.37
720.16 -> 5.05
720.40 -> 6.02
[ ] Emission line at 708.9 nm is [N II]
